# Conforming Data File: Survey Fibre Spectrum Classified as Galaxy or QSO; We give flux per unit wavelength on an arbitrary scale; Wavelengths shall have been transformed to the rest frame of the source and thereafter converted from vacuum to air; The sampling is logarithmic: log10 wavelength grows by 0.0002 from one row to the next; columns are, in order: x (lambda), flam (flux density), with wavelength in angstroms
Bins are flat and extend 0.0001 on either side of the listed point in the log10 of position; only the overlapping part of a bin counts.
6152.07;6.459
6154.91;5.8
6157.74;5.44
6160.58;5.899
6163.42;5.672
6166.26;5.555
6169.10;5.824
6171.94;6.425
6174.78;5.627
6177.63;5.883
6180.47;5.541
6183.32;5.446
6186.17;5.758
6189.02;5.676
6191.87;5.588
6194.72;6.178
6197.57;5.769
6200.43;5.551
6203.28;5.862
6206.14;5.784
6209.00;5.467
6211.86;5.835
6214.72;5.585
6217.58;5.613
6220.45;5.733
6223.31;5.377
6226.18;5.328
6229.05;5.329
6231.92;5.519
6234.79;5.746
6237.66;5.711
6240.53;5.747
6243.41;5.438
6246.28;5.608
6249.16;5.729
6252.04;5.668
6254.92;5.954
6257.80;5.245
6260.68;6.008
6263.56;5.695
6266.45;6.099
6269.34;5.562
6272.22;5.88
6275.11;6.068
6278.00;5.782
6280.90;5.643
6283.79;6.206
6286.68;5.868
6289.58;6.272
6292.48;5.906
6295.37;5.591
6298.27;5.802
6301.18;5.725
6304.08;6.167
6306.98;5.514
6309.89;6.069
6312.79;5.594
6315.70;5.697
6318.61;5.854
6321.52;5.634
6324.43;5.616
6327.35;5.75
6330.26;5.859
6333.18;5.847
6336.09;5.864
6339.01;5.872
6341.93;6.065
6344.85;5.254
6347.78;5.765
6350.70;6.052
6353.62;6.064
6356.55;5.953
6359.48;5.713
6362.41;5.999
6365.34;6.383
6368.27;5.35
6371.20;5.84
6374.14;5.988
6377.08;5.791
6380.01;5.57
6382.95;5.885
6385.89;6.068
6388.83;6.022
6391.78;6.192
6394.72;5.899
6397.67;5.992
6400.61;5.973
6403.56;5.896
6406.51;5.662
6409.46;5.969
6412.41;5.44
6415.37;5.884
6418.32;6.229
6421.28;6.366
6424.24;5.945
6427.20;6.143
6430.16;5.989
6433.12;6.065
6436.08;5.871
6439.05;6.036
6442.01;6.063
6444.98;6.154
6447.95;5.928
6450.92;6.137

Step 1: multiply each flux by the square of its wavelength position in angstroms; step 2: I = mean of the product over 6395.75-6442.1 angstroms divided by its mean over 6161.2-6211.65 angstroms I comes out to 1.12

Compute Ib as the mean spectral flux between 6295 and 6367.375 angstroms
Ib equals 5.83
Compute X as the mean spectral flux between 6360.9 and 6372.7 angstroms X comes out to 5.89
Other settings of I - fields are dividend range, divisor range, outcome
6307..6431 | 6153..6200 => 1.09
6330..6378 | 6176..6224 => 1.08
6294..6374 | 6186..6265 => 1.06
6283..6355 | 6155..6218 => 1.06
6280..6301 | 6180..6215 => 1.06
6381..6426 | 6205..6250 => 1.13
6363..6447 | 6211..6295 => 1.09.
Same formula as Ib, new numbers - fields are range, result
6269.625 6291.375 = 5.94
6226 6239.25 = 5.55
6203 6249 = 5.6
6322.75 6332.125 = 5.74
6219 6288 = 5.71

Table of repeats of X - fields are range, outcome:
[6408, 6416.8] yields 5.76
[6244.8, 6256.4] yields 5.74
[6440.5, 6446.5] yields 6.11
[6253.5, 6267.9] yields 5.8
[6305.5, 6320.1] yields 5.75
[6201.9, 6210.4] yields 5.7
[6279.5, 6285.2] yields 5.93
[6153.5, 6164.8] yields 5.7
